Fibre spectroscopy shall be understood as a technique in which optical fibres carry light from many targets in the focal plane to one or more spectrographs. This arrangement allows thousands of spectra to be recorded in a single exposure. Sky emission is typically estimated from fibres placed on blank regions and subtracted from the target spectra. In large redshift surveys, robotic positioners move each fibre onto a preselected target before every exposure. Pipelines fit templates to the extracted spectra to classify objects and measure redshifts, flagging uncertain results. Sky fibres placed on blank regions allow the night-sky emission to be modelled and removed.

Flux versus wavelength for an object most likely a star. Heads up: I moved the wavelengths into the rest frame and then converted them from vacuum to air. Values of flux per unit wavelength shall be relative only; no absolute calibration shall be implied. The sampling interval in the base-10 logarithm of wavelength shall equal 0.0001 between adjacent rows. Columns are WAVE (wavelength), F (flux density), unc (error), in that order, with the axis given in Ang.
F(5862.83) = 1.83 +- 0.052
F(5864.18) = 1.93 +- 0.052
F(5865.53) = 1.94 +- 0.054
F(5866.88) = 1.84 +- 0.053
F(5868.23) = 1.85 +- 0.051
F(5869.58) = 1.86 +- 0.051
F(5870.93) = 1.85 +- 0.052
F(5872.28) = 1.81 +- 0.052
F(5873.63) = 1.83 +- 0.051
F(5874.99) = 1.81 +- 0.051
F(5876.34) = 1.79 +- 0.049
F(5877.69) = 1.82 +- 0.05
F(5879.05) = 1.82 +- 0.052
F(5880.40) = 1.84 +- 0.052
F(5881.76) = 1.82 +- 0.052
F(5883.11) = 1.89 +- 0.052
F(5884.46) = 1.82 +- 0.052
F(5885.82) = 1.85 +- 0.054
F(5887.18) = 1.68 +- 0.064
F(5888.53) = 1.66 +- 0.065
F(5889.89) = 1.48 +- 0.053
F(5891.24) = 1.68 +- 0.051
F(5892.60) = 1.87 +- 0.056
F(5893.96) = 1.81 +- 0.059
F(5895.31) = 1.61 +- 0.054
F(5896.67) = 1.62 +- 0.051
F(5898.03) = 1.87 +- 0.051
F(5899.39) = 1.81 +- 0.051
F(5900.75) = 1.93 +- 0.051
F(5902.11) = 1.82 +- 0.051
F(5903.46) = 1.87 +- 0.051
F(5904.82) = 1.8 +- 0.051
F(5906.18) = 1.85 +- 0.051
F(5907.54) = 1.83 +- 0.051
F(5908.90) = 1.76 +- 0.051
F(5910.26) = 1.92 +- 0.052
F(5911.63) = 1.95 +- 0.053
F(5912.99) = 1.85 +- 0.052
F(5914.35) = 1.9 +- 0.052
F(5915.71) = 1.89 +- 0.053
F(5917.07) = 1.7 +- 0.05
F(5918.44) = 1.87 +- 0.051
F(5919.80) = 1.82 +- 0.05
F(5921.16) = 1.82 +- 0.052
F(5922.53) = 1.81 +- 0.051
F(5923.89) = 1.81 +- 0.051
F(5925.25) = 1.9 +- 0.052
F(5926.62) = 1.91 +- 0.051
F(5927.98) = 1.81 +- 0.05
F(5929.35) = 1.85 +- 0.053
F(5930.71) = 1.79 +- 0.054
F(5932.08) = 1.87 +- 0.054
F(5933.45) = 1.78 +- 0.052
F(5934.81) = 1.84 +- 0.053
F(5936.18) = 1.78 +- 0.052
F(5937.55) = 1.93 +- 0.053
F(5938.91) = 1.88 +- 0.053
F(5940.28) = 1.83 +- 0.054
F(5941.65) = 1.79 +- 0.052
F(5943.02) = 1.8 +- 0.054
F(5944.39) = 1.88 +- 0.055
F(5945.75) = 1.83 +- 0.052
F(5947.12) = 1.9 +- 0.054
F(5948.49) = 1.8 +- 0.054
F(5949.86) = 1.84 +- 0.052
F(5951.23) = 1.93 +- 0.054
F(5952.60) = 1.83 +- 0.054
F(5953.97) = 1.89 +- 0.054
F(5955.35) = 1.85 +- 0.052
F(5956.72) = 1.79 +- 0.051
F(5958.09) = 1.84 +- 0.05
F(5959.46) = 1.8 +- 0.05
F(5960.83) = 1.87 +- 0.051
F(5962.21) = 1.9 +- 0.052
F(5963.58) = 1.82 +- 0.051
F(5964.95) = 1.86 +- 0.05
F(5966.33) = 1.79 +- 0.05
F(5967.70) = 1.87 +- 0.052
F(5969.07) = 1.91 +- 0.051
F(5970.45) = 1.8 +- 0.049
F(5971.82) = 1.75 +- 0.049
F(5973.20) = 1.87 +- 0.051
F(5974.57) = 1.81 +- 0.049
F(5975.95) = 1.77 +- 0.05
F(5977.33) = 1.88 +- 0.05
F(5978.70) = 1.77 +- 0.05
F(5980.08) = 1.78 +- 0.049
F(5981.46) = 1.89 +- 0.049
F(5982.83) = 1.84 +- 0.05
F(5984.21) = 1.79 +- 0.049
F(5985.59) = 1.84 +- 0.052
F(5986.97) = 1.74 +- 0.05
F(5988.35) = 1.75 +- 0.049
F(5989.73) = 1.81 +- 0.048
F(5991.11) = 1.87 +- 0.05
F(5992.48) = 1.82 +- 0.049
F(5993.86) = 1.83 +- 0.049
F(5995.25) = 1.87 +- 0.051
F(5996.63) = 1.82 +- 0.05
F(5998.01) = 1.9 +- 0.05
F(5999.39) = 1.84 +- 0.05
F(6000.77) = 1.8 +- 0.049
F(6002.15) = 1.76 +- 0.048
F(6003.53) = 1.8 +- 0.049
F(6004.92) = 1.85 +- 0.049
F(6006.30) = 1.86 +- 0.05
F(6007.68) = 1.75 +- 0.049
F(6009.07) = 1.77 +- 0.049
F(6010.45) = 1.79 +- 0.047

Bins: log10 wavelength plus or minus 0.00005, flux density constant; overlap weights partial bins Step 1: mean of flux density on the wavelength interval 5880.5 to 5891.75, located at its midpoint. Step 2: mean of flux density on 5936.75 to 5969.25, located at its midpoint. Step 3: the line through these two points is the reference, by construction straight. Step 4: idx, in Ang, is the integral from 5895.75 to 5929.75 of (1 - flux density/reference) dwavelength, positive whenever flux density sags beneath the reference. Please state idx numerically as -1.0 Ang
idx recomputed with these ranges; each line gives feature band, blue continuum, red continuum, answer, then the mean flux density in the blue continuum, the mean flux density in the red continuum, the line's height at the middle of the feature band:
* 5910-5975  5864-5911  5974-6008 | -1.1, 1.81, 1.82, 1.81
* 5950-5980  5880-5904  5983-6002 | -0.5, 1.77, 1.82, 1.81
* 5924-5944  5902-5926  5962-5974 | 0.0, 1.84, 1.84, 1.84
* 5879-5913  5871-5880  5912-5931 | 0.6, 1.82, 1.84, 1.83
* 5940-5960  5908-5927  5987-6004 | 0.0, 1.85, 1.82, 1.84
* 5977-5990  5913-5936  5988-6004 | 0.1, 1.83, 1.83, 1.83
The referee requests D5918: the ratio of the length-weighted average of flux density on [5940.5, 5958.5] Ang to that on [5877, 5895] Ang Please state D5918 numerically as 1.04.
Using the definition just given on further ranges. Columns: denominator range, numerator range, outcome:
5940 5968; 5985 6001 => 0.99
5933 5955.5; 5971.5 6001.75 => 0.99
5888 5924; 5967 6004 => 1.01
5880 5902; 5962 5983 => 1.04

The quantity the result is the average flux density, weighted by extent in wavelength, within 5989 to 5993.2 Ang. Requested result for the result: 1.84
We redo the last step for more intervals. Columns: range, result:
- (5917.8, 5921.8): 1.84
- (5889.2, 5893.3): 1.68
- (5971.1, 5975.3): 1.81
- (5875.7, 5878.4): 1.8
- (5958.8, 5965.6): 1.85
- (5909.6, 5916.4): 1.9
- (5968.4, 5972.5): 1.82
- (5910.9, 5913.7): 1.9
